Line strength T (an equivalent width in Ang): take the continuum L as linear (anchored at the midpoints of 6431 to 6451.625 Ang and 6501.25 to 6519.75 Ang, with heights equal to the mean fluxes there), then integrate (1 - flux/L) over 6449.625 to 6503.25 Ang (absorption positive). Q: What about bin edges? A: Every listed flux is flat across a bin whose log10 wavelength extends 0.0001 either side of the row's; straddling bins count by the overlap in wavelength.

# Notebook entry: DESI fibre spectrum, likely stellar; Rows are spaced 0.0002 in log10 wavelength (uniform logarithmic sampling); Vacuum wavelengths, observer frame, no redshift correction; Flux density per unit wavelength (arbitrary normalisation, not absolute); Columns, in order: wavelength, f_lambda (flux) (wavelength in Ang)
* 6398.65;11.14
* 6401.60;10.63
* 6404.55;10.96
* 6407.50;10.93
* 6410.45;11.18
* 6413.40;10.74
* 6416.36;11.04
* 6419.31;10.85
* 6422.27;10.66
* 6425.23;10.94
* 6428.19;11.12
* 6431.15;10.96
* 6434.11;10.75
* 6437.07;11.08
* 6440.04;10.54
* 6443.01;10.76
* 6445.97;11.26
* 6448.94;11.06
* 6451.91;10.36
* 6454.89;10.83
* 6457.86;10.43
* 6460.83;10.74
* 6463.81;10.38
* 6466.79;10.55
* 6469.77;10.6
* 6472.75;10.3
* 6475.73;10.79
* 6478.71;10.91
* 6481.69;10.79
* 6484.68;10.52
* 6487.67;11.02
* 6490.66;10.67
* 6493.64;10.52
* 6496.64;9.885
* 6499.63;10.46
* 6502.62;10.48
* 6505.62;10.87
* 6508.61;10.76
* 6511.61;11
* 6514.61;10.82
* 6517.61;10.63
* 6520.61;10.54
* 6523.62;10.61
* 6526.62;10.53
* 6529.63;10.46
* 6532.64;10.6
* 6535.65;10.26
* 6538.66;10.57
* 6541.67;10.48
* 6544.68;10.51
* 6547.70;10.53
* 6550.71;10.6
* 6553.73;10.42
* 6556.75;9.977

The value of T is 1.2 Ang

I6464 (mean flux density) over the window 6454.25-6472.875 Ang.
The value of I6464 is 10.6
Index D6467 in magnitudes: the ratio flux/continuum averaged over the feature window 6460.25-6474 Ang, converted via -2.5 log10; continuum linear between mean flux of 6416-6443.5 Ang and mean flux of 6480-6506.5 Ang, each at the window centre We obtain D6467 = 0.02 mag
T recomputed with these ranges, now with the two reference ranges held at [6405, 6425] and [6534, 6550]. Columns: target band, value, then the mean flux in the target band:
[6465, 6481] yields 0.1 Ang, 10.6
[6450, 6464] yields 0.2 Ang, 10.6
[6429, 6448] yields -0.1 Ang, 10.9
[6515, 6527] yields -0.1 Ang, 10.6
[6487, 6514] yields 0.0 Ang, 10.6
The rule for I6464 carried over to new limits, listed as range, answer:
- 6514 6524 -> 10.6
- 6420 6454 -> 10.9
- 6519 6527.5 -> 10.6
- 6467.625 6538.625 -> 10.6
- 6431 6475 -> 10.7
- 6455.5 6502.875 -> 10.6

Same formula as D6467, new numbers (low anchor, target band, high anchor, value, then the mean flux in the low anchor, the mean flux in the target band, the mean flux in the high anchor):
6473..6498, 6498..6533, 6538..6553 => -0.007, 10.6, 10.6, 10.5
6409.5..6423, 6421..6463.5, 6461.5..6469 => -0.013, 10.9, 10.8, 10.5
